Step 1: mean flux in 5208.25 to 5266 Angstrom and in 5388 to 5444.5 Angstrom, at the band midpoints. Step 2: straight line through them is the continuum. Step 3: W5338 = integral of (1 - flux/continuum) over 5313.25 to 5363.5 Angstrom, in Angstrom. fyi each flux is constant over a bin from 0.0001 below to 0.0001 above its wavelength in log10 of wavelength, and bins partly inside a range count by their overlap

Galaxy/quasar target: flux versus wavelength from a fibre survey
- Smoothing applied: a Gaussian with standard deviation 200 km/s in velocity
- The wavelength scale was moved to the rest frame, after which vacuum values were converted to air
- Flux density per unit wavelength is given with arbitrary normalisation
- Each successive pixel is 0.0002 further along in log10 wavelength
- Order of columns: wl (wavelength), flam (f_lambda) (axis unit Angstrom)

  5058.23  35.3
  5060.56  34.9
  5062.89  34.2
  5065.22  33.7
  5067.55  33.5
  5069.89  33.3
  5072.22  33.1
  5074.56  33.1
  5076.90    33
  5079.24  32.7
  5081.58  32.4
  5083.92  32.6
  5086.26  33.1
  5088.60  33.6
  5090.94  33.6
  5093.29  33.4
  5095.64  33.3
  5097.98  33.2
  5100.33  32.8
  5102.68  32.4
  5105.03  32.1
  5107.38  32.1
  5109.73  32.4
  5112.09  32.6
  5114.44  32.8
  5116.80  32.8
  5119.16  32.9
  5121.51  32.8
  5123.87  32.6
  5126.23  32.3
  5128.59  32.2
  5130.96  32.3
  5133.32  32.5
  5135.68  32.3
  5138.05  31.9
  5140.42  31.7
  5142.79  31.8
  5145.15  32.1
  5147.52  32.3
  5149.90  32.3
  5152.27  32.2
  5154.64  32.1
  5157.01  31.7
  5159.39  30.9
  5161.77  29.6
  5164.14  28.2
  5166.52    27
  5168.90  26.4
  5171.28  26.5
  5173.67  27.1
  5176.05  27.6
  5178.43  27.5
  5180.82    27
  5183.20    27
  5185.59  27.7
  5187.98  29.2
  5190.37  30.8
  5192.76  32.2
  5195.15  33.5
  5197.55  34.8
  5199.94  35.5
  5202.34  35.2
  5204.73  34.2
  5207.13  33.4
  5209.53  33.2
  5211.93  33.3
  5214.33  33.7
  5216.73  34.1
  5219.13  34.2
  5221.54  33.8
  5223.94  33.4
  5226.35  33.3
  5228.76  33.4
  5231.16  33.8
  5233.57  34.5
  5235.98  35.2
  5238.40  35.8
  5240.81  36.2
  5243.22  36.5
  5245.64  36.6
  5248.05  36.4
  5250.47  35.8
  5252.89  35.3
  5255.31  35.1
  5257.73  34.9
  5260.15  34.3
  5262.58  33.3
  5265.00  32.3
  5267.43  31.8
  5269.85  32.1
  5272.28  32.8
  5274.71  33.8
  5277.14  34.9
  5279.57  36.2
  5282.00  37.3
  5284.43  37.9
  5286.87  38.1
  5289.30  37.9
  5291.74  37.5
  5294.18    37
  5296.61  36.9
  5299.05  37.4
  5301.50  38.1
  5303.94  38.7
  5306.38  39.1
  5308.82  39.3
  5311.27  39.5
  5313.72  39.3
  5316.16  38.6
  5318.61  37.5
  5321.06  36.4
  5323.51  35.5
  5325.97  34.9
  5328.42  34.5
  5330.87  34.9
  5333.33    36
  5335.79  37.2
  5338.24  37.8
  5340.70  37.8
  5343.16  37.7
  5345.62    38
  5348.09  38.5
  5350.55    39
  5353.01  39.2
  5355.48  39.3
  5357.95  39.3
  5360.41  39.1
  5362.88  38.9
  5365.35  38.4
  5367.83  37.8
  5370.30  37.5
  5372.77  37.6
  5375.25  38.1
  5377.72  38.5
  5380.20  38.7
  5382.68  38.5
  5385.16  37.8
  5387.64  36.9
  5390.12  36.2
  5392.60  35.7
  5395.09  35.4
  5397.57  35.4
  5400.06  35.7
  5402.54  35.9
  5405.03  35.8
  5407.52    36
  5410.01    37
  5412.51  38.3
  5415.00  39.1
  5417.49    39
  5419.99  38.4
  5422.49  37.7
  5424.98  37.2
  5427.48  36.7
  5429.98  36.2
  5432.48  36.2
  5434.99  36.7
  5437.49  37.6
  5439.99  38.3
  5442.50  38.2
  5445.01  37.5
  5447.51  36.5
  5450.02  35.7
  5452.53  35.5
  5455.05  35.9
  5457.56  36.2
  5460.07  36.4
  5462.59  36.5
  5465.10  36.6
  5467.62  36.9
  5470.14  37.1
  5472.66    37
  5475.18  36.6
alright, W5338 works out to -2.3 Angstrom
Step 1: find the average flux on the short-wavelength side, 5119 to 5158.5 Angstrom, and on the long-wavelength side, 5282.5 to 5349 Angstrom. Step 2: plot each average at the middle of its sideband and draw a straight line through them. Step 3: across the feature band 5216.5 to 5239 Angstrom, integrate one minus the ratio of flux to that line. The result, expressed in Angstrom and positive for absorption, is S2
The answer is 0.5 Angstrom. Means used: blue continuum 32.2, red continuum 37.5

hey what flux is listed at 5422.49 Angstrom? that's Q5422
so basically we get 37.7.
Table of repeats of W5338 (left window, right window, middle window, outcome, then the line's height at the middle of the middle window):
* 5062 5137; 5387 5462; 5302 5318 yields -1.62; 35.4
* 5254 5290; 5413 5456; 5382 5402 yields 0.12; 36.6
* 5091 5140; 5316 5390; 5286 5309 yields -0.94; 36.5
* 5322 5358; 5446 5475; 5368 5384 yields -0.49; 37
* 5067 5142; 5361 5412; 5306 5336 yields -0.81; 36.1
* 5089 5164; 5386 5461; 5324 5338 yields -0.11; 35.4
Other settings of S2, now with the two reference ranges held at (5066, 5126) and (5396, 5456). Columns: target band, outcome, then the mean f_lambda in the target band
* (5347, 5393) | -2.5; 38.2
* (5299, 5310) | -1.0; 38.6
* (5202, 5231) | 0.5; 33.7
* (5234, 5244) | -0.3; 35.8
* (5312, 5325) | -0.7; 37.5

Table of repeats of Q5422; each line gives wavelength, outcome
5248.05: 36.4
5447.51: 36.5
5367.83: 37.8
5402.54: 35.9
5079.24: 32.7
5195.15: 33.5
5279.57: 36.2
